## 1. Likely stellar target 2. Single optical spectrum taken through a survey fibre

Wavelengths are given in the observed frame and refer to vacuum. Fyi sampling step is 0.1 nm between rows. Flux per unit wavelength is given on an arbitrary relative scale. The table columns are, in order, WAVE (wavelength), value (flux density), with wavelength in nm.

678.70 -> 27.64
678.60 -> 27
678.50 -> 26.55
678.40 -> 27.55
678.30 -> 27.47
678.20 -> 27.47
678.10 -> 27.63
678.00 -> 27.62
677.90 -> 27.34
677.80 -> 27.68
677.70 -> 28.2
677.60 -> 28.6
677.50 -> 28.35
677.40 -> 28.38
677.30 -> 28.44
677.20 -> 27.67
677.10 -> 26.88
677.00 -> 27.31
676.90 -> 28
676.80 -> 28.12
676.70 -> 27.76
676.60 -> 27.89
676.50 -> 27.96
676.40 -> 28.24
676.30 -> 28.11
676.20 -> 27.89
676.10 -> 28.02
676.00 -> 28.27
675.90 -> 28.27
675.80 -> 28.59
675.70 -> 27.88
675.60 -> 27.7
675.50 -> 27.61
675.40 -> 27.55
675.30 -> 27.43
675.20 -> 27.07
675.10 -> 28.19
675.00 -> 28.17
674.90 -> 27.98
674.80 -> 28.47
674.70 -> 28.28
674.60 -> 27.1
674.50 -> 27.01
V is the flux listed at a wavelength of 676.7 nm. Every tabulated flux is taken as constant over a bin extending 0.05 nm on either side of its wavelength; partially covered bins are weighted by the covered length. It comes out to 27.76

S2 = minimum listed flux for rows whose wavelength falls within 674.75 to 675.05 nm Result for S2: 27.98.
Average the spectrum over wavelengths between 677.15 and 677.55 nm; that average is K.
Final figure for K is 28.2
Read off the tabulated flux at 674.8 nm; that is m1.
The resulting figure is 28.47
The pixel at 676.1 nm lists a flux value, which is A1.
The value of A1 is 28.02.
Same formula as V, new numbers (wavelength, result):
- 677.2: 27.67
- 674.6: 27.1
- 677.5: 28.35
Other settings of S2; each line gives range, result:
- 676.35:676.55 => 27.96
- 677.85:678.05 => 27.34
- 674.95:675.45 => 27.07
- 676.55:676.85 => 27.76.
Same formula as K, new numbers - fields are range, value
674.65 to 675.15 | 28.2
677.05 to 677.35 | 27.7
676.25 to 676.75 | 28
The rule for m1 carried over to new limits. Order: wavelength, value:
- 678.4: 27.55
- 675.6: 27.7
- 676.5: 27.96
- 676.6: 27.89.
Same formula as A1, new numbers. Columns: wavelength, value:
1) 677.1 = 26.88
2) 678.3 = 27.47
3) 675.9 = 28.27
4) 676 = 28.27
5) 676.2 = 27.89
